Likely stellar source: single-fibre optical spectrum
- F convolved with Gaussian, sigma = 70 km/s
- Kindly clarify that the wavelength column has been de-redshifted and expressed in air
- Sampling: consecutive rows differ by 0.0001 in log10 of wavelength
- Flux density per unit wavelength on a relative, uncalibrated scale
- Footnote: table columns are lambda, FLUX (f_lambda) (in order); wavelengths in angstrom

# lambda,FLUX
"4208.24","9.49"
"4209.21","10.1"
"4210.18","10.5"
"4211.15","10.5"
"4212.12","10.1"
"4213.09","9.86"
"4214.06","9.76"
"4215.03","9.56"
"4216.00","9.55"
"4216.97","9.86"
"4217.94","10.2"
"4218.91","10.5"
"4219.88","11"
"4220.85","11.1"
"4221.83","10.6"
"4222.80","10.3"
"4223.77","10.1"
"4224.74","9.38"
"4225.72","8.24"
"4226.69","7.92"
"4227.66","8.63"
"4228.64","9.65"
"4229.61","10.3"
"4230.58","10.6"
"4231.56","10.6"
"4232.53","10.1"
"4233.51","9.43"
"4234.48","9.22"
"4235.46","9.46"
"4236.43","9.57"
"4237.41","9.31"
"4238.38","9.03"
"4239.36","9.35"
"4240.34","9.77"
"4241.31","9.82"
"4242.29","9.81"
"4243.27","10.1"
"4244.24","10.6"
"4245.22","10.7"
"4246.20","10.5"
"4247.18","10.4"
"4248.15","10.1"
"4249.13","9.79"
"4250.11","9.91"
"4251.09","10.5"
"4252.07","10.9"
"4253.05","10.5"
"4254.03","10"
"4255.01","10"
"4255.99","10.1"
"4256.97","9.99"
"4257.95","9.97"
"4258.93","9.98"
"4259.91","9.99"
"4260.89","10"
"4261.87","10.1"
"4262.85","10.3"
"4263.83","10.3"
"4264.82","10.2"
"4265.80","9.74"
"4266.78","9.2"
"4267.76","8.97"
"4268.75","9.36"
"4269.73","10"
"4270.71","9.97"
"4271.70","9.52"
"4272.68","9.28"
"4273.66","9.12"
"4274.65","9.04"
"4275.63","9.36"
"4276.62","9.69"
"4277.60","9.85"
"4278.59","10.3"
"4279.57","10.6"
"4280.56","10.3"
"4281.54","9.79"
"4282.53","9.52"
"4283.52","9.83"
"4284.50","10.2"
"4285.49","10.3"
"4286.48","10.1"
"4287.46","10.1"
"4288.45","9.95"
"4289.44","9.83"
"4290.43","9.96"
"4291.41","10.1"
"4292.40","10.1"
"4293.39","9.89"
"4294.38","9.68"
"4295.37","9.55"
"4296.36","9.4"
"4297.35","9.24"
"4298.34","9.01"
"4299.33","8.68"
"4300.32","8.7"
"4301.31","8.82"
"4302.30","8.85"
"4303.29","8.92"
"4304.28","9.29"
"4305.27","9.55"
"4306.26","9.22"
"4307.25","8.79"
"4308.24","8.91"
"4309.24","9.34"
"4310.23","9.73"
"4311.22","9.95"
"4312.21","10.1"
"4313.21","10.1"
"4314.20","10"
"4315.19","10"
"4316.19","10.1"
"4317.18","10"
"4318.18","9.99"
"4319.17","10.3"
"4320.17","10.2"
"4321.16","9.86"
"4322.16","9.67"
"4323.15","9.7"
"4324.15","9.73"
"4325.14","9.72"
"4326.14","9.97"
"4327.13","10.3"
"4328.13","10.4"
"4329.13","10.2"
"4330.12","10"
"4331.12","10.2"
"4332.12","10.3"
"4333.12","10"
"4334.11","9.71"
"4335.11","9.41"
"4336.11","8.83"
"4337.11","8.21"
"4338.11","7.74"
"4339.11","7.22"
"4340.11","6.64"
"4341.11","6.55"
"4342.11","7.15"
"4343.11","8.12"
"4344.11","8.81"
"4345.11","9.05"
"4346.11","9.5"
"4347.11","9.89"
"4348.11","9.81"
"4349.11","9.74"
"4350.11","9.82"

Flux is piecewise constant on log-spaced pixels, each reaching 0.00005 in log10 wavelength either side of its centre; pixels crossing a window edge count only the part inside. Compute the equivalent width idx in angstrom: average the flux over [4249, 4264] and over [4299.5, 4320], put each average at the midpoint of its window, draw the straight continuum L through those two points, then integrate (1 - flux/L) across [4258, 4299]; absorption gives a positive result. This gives 0.41 angstrom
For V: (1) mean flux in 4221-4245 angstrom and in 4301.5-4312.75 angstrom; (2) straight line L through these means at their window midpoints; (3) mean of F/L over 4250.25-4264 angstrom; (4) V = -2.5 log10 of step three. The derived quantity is -0.07 mag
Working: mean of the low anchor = 9.69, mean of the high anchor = 9.32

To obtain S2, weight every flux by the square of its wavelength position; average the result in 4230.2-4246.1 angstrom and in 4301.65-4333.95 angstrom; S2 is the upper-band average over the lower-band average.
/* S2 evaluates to 1.0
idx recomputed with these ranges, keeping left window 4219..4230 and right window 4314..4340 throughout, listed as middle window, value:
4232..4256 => -0.5 angstrom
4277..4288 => -0.4 angstrom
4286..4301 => 0.1 angstrom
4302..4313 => 0.3 angstrom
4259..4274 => -0.1 angstrom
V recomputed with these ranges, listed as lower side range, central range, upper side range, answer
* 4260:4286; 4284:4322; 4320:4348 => -0.018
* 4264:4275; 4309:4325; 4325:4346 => -0.092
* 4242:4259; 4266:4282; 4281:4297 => 0.040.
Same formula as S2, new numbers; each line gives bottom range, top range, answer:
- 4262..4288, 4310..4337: 1.03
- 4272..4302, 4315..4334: 1.06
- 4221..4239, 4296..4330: 1.04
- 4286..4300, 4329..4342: 0.92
